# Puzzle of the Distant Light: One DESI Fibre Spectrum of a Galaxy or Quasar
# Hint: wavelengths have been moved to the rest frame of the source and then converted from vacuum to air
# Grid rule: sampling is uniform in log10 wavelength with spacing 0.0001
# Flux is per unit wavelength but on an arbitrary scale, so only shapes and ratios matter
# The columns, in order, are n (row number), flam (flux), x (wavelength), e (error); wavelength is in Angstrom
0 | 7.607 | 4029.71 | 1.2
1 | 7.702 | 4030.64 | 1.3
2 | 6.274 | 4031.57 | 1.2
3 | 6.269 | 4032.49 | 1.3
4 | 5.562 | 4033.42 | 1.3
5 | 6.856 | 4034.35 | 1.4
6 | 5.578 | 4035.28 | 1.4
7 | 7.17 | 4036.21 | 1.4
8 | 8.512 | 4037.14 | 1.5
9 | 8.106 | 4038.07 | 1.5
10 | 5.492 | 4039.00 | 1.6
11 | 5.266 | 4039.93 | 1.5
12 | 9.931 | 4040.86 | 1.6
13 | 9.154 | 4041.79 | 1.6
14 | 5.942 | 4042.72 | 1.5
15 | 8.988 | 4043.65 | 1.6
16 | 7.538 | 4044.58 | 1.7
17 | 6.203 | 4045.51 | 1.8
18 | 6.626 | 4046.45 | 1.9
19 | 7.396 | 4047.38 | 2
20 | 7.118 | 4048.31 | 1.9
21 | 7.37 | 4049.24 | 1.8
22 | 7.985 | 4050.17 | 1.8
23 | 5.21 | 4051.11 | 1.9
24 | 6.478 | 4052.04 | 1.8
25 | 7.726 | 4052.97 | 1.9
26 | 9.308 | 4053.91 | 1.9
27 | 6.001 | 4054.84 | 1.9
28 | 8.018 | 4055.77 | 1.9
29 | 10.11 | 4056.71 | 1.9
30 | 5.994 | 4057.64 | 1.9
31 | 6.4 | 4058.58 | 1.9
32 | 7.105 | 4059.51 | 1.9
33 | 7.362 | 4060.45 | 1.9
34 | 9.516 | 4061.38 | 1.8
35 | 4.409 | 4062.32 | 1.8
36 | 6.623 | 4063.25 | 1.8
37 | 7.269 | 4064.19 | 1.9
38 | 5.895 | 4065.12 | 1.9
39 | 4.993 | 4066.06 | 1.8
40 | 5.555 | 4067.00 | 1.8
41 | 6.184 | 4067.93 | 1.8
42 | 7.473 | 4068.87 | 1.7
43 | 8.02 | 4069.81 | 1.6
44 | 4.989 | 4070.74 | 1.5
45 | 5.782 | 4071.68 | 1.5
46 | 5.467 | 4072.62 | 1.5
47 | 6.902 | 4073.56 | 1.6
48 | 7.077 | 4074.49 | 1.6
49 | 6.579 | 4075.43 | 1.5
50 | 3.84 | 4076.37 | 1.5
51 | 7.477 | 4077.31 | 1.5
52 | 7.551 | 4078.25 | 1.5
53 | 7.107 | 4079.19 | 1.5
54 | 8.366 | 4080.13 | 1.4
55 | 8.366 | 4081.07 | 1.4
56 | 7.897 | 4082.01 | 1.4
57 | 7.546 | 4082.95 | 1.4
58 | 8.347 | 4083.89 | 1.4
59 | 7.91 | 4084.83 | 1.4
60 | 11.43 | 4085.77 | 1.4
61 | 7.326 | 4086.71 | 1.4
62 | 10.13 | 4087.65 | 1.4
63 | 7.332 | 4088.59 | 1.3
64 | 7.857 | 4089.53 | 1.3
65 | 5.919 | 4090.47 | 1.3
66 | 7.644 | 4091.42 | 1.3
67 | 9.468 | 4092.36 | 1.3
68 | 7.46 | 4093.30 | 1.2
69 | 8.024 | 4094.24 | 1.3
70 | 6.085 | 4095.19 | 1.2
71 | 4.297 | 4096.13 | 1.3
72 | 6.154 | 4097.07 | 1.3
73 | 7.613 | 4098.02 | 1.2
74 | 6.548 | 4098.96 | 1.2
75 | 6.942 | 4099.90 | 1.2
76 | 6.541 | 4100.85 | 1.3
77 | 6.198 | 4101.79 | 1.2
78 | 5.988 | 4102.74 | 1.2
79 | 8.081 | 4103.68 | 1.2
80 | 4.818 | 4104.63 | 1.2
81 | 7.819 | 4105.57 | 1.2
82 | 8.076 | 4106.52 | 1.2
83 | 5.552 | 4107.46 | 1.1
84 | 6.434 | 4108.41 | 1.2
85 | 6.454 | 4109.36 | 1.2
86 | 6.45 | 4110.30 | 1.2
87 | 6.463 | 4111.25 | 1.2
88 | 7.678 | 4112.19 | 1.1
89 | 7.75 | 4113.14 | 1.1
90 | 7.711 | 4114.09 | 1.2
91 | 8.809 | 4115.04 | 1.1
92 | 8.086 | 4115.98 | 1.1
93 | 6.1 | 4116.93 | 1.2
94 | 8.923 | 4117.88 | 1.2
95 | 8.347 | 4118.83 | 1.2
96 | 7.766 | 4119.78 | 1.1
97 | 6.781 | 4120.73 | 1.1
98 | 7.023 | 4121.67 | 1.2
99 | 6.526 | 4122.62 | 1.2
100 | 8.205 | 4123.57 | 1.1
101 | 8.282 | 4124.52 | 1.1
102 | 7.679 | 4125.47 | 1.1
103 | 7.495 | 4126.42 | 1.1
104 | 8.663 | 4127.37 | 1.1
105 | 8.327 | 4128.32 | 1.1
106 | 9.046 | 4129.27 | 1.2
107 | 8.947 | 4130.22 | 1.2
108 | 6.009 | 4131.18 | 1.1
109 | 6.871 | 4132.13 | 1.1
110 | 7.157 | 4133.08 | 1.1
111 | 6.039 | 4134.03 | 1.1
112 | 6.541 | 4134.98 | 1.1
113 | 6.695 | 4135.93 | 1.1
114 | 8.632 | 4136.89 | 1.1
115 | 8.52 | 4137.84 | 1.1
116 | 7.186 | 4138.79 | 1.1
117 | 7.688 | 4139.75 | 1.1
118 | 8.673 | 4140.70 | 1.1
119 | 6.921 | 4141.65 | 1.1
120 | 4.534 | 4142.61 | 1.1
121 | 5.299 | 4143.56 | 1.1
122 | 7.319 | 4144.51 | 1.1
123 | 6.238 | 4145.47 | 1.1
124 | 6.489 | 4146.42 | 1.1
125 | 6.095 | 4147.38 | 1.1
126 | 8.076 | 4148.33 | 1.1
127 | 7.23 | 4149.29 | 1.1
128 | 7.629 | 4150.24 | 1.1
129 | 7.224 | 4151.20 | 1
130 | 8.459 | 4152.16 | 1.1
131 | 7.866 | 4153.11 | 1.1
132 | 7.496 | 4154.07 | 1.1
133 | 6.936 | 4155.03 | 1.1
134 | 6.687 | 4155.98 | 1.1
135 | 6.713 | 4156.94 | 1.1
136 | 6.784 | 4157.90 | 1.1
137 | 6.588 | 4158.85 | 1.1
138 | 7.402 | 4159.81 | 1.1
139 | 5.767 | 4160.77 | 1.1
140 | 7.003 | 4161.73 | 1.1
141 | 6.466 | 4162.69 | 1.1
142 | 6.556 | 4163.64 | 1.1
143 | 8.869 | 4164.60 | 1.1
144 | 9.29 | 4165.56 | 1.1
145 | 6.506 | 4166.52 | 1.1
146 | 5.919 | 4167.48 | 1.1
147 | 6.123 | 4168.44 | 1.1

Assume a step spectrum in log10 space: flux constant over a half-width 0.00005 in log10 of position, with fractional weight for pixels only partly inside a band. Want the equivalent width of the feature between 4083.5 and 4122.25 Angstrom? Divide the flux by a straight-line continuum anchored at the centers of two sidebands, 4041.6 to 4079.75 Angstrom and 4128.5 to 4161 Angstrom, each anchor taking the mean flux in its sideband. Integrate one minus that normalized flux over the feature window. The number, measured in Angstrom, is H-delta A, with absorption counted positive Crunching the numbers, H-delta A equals -1.7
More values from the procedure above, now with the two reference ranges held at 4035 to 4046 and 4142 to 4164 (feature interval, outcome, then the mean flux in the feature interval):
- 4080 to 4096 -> -1.9 Angstrom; 7.98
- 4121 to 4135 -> -1.2 Angstrom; 7.55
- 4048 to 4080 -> 1.9 Angstrom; 6.8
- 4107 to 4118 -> -0.2 Angstrom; 7.15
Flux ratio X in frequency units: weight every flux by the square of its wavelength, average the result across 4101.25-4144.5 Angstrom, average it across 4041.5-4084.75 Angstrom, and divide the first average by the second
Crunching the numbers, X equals 1.1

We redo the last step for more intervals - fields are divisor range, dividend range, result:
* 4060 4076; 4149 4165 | 1.16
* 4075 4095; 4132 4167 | 0.94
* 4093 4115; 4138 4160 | 1.06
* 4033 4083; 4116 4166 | 1.09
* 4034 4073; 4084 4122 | 1.07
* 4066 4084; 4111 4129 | 1.17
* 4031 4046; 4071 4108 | 1.04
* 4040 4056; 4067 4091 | 1.00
